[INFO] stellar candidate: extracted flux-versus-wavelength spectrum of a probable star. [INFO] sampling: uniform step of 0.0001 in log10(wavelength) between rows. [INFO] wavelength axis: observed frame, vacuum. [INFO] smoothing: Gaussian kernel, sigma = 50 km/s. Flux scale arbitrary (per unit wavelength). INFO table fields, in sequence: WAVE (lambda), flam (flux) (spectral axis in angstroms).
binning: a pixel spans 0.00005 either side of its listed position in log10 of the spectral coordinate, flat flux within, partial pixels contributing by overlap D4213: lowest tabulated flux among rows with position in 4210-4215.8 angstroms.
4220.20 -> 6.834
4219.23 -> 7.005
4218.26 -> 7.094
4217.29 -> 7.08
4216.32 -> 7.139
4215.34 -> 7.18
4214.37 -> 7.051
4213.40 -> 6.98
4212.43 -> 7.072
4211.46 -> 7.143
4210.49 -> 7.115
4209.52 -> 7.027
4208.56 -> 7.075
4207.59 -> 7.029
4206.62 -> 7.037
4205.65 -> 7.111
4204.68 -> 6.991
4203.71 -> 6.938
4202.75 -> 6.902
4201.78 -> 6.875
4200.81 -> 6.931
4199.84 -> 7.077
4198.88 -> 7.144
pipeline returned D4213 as 6.98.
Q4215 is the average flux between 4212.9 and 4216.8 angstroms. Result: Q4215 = 7.07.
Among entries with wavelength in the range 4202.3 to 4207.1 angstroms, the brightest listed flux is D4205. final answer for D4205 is 7.111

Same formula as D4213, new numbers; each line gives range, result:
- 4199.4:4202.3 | 6.875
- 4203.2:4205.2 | 6.938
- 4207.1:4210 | 7.027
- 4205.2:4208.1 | 7.029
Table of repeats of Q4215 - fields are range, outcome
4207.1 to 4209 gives 7.04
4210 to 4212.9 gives 7.11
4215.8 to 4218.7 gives 7.09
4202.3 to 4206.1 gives 6.99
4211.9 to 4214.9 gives 7.04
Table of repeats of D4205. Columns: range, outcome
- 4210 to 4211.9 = 7.143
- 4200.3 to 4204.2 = 6.938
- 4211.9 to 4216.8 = 7.18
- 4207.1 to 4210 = 7.075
